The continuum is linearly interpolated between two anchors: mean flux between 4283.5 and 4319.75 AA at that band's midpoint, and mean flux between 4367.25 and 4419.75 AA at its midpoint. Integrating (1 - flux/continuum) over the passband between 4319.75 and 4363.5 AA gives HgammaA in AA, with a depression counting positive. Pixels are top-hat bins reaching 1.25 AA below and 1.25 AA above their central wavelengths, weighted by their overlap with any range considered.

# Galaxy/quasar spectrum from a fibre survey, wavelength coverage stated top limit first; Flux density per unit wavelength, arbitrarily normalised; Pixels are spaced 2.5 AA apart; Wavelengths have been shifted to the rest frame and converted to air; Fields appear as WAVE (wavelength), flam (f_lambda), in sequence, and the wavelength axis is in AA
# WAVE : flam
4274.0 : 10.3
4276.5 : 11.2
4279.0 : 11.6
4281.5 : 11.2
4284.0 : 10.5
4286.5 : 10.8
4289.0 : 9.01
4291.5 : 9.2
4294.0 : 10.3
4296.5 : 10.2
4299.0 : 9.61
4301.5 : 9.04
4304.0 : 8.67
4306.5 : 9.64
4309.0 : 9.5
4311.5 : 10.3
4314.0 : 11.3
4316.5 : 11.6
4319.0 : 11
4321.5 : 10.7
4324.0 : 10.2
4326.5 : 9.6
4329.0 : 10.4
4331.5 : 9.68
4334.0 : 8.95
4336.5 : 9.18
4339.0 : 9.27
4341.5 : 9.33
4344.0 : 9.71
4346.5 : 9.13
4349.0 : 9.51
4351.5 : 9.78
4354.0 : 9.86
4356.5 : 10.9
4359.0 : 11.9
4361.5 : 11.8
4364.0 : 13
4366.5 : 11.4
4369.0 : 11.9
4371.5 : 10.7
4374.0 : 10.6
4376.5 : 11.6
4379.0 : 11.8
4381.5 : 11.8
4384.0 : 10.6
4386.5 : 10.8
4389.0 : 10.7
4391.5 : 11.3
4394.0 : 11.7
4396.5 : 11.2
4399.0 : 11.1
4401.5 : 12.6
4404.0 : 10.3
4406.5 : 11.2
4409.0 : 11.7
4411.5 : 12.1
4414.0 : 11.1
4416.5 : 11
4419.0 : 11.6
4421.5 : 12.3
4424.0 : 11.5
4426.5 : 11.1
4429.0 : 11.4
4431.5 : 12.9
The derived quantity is 2.18 AA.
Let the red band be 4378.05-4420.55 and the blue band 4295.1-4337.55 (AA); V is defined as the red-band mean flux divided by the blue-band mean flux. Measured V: 1.14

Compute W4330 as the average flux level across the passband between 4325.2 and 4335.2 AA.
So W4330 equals 9.66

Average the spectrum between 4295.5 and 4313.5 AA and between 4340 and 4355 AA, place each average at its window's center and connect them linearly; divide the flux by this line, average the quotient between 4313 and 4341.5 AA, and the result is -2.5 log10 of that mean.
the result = -0.06 mag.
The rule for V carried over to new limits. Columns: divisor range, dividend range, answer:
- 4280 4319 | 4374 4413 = 1.12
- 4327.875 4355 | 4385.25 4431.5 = 1.20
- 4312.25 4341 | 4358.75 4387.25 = 1.13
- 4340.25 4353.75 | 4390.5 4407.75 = 1.19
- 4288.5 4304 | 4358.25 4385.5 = 1.21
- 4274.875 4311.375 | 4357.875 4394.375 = 1.14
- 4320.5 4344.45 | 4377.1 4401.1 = 1.16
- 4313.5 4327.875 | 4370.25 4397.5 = 1.04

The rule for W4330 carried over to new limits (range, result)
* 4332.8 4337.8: 9.07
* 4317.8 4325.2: 10.6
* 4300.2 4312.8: 9.44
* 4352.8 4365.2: 11.5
